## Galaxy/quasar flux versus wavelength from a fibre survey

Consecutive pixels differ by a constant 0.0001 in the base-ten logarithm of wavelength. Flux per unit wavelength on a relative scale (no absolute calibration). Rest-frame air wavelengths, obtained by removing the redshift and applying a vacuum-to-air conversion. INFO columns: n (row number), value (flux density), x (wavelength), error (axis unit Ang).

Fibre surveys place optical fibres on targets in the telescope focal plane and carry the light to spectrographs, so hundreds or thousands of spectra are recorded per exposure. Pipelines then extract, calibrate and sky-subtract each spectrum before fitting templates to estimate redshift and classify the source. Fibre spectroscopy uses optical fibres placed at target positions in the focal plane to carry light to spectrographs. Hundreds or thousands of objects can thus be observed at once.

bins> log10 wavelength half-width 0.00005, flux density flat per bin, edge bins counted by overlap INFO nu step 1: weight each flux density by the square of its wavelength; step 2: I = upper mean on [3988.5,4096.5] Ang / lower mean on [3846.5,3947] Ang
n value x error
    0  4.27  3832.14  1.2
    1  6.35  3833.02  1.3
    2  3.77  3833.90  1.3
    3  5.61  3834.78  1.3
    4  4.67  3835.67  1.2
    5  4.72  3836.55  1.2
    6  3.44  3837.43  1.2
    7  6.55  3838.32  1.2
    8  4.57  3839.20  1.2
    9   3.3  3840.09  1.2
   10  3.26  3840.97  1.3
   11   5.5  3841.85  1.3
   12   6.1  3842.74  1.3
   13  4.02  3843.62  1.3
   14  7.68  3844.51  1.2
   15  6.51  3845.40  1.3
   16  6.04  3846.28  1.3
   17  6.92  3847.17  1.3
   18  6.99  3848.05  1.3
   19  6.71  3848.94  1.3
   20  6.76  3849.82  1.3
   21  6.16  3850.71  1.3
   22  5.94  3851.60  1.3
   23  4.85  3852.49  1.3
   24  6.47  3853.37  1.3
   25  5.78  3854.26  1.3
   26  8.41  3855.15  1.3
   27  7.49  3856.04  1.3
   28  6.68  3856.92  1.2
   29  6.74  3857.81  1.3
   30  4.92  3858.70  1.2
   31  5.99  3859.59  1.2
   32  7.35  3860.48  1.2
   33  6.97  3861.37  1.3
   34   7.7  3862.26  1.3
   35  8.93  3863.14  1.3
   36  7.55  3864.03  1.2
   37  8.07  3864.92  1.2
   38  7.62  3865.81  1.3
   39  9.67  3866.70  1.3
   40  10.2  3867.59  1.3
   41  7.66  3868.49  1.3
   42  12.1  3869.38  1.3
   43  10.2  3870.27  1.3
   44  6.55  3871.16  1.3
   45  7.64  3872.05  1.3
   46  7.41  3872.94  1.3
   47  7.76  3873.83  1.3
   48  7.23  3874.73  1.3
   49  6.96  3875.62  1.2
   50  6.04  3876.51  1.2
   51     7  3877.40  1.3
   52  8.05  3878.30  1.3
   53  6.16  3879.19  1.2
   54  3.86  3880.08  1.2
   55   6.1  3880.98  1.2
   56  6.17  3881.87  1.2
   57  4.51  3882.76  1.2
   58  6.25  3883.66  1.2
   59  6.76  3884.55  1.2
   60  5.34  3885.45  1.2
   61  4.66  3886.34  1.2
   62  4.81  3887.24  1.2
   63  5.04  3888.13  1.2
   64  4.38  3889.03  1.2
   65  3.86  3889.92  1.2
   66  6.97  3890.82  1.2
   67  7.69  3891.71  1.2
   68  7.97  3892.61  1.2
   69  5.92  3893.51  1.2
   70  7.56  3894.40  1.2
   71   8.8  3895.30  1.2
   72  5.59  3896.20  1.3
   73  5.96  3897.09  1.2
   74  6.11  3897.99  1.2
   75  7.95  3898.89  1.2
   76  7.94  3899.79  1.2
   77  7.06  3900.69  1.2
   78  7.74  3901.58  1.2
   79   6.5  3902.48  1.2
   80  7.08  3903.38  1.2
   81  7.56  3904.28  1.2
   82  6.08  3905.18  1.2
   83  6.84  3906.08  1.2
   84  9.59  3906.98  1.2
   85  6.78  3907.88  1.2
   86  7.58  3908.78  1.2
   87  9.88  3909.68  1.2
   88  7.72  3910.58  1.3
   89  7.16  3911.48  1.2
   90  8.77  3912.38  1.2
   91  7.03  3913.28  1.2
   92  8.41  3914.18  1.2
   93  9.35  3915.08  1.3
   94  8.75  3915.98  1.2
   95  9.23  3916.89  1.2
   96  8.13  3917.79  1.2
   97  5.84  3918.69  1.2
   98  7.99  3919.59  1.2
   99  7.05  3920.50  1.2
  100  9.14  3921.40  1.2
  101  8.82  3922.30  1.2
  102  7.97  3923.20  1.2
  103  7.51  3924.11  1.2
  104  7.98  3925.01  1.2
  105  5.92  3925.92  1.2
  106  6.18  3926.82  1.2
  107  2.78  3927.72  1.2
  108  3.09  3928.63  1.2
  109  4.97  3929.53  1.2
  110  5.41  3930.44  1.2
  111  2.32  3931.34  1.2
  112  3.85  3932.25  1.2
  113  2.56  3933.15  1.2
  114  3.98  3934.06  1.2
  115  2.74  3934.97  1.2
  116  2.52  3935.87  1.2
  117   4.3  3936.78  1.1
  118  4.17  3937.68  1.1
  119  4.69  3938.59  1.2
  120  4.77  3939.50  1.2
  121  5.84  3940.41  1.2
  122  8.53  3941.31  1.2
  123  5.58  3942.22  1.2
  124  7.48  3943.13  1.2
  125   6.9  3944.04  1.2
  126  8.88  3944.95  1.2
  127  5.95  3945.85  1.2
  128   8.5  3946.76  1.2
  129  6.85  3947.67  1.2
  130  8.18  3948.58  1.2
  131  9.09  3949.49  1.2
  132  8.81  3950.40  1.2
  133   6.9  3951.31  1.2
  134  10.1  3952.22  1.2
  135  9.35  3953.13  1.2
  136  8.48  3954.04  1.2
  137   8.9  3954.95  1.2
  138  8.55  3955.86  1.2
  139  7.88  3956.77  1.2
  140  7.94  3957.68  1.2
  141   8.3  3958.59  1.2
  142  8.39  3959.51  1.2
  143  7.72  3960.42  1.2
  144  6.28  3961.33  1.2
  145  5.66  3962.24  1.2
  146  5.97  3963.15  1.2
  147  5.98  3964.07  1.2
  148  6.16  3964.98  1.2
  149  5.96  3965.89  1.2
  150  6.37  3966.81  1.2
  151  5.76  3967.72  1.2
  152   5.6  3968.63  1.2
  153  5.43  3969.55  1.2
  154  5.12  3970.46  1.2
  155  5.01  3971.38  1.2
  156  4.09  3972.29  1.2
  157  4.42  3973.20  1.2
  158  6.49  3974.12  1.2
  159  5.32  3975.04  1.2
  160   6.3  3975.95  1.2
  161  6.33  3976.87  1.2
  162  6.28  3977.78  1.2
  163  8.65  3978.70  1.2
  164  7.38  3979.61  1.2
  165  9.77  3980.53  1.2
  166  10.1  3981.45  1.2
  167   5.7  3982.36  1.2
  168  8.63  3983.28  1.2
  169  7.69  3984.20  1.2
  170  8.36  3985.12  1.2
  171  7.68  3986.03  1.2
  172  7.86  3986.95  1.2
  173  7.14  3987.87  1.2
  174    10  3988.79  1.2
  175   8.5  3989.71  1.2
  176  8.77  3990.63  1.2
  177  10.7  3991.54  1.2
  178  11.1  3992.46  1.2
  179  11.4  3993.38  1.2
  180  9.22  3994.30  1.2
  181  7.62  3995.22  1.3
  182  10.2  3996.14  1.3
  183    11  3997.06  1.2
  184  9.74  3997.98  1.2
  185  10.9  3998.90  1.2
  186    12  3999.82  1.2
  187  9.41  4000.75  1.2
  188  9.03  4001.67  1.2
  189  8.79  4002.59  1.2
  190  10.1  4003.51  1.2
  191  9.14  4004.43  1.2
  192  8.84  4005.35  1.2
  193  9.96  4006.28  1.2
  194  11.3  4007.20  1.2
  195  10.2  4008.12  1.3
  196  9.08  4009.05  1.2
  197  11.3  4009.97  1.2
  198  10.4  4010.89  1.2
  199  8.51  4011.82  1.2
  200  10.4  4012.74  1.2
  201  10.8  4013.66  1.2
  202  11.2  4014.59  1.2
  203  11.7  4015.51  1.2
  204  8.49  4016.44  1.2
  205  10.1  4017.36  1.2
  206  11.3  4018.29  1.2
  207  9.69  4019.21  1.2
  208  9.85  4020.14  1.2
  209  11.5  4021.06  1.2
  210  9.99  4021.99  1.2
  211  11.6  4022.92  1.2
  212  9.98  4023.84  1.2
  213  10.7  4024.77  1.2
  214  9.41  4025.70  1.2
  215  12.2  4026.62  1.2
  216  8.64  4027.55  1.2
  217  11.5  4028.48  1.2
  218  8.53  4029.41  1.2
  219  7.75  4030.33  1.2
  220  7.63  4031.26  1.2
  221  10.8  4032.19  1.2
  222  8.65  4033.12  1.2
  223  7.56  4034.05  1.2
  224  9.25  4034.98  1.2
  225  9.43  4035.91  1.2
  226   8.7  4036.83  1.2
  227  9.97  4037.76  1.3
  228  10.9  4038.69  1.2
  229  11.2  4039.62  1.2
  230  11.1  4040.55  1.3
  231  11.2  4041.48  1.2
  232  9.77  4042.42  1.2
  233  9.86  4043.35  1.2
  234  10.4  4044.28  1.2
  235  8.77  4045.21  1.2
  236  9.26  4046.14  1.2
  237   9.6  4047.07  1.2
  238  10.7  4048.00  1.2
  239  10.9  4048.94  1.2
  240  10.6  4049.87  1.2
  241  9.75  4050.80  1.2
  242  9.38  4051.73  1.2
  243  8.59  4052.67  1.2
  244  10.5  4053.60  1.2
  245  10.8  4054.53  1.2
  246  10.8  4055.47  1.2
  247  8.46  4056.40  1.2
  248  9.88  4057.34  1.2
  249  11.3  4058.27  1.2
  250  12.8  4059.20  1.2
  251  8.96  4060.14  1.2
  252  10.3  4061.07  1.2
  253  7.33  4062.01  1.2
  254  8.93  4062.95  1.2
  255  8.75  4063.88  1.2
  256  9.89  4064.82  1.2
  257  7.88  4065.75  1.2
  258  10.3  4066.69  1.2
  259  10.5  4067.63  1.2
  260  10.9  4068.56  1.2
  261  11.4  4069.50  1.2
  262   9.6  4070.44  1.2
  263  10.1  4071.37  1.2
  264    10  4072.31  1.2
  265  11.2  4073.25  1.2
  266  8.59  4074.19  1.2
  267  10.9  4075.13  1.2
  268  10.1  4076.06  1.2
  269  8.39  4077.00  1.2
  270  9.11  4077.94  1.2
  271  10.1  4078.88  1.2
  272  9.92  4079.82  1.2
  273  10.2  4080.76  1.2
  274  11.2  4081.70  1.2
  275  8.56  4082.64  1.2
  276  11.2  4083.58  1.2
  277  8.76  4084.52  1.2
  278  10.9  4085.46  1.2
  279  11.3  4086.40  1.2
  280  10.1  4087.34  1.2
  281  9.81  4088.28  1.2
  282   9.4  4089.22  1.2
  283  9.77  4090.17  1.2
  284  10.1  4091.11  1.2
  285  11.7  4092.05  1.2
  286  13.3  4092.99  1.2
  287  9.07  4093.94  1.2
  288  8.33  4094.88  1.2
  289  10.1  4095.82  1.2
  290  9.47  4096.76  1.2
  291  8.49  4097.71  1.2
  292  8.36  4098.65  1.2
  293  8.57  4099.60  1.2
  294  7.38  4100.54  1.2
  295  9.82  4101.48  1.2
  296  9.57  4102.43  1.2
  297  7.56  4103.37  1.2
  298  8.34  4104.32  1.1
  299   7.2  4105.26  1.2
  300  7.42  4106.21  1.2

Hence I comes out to 1.6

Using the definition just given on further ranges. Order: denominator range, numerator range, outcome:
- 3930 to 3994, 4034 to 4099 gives 1.52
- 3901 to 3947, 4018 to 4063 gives 1.61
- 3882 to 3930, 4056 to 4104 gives 1.54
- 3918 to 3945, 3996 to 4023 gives 1.88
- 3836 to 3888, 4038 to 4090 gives 1.69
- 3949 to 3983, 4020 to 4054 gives 1.45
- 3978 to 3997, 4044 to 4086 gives 1.17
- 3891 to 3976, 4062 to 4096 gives 1.59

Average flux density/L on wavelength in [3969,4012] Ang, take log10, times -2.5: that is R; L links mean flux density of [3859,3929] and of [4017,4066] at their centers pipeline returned 0.06 mag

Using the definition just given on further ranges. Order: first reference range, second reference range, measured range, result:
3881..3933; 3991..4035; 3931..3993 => 0.23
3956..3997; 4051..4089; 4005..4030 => -0.20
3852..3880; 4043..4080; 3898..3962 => 0.18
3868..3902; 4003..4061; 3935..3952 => 0.23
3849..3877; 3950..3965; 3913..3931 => 0.09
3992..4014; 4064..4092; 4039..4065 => 0.00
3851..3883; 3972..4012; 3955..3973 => 0.29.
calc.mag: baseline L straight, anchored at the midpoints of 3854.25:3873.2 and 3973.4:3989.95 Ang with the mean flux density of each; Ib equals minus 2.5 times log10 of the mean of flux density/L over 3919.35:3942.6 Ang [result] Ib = 0.391 mag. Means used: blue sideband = 7.85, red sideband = 7.61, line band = 5.38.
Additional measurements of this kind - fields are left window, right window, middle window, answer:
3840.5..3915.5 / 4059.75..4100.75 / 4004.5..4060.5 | -0.11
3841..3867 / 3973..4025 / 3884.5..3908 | 0.13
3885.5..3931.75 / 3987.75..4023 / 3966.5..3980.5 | 0.44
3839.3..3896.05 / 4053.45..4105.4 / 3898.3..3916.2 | -0.08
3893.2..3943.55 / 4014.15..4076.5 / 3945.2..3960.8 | -0.10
